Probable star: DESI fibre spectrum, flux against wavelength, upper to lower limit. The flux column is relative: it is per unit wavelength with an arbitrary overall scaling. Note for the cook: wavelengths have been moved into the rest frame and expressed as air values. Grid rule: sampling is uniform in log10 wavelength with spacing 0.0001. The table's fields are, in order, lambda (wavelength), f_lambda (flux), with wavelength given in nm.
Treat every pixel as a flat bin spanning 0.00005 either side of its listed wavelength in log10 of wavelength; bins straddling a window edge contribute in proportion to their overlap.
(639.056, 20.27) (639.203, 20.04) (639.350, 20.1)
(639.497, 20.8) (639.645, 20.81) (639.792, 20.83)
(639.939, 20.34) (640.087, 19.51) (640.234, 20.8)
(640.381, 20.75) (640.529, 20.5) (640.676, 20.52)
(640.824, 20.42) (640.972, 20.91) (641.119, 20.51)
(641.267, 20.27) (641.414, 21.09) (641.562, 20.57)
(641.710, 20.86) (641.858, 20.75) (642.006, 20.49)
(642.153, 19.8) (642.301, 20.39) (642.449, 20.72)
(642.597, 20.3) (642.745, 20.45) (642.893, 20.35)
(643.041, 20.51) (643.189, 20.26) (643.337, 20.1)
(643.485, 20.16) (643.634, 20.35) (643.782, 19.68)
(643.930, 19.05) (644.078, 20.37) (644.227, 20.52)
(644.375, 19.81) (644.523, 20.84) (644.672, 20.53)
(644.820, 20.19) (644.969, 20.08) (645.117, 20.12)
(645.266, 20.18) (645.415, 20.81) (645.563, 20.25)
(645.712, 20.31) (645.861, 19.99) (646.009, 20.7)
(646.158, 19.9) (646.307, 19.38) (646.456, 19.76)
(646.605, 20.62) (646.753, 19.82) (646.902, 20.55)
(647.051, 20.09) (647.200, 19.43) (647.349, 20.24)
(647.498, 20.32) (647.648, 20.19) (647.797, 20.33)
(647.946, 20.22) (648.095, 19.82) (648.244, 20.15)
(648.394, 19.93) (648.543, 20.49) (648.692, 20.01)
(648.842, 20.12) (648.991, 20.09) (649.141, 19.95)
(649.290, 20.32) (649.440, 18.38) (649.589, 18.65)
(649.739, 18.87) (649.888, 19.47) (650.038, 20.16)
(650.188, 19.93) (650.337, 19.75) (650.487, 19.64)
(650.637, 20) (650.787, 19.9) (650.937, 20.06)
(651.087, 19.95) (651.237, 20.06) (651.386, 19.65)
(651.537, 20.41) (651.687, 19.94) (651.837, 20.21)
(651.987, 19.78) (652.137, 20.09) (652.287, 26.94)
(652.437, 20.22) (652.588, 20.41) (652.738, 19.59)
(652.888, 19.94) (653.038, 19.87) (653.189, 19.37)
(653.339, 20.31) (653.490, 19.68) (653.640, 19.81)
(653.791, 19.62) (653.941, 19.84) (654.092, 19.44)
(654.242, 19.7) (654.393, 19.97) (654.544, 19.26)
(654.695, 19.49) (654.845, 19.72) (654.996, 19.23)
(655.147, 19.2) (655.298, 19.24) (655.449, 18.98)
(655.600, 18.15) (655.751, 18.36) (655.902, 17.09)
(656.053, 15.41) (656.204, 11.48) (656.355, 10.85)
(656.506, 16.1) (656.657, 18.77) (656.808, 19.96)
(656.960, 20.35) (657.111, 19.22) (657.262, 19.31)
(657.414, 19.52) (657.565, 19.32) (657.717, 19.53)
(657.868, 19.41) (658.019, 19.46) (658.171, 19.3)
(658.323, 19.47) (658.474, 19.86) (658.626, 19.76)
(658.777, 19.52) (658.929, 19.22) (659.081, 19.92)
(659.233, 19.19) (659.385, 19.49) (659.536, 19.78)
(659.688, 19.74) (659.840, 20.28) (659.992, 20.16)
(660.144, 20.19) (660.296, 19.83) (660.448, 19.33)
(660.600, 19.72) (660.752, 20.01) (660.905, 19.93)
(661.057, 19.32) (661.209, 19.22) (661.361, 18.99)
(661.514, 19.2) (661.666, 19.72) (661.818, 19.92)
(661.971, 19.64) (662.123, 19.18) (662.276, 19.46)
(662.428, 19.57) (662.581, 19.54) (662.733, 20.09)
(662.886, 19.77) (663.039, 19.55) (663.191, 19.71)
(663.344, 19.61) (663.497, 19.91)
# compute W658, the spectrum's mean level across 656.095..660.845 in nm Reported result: 18.9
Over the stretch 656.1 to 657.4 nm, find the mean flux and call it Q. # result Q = 17.1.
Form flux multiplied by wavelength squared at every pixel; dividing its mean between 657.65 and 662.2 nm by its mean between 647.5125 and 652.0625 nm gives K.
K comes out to 1.02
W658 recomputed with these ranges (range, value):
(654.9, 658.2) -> 18.1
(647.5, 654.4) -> 20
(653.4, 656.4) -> 18.3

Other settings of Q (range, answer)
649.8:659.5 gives 19.3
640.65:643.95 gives 20.4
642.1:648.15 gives 20.2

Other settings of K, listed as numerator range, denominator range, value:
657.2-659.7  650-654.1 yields 0.99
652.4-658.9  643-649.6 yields 0.97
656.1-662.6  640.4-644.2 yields 0.99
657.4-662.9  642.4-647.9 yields 1.02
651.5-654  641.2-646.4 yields 1.03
